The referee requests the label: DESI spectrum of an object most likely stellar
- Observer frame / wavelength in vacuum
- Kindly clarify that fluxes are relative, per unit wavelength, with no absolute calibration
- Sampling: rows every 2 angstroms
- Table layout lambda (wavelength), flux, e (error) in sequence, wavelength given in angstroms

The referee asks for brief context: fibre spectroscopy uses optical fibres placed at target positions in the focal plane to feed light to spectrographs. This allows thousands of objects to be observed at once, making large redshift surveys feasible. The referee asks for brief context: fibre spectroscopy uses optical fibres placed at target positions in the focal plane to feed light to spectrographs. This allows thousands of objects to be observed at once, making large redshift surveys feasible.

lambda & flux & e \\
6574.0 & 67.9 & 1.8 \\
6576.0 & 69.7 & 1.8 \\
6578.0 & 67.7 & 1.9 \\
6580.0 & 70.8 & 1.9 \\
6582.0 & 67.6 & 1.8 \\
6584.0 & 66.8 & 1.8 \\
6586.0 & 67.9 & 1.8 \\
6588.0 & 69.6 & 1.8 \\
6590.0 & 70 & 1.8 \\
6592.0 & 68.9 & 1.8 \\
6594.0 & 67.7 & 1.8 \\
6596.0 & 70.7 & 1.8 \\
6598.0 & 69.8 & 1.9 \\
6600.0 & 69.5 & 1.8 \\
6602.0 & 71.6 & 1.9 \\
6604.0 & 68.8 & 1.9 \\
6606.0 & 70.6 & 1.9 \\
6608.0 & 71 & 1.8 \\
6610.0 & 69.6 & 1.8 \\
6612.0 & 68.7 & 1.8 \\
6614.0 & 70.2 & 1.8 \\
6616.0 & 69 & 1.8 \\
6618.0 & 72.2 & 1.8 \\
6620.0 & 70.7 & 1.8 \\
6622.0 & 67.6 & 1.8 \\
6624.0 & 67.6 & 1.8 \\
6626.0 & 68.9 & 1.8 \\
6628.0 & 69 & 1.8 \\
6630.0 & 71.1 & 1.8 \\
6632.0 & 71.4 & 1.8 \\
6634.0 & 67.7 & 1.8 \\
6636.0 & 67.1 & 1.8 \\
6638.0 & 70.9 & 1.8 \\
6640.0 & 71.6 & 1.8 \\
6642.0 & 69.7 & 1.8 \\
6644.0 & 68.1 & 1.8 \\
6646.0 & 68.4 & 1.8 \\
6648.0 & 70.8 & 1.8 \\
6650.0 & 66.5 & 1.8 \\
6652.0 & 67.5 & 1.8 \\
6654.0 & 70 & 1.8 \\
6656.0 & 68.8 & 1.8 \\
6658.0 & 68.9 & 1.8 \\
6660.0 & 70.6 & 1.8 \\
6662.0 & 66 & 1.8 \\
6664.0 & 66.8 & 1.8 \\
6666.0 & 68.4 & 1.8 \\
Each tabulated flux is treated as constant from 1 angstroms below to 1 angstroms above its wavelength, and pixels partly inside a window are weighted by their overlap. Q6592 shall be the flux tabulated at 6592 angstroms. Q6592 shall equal 68.9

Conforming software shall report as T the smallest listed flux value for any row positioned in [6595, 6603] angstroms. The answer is 69.5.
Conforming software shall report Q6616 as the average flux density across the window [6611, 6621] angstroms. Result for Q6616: 70.2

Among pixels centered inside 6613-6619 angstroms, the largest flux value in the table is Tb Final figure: 72.2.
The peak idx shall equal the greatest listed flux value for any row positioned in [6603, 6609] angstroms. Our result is 71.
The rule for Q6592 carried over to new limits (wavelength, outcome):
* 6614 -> 70.2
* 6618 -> 72.2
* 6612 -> 68.7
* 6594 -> 67.7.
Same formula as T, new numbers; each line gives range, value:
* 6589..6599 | 67.7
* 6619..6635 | 67.6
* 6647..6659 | 66.5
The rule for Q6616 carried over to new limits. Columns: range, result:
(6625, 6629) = 69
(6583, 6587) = 67.3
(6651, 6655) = 68.8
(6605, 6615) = 70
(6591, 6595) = 68.3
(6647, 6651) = 68.7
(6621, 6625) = 67.6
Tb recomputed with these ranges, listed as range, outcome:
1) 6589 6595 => 70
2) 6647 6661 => 70.8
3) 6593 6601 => 70.7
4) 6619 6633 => 71.4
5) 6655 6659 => 68.9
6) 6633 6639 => 70.9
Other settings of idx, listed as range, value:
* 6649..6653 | 67.5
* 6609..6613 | 69.6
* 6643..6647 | 68.4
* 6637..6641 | 71.6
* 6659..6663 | 70.6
